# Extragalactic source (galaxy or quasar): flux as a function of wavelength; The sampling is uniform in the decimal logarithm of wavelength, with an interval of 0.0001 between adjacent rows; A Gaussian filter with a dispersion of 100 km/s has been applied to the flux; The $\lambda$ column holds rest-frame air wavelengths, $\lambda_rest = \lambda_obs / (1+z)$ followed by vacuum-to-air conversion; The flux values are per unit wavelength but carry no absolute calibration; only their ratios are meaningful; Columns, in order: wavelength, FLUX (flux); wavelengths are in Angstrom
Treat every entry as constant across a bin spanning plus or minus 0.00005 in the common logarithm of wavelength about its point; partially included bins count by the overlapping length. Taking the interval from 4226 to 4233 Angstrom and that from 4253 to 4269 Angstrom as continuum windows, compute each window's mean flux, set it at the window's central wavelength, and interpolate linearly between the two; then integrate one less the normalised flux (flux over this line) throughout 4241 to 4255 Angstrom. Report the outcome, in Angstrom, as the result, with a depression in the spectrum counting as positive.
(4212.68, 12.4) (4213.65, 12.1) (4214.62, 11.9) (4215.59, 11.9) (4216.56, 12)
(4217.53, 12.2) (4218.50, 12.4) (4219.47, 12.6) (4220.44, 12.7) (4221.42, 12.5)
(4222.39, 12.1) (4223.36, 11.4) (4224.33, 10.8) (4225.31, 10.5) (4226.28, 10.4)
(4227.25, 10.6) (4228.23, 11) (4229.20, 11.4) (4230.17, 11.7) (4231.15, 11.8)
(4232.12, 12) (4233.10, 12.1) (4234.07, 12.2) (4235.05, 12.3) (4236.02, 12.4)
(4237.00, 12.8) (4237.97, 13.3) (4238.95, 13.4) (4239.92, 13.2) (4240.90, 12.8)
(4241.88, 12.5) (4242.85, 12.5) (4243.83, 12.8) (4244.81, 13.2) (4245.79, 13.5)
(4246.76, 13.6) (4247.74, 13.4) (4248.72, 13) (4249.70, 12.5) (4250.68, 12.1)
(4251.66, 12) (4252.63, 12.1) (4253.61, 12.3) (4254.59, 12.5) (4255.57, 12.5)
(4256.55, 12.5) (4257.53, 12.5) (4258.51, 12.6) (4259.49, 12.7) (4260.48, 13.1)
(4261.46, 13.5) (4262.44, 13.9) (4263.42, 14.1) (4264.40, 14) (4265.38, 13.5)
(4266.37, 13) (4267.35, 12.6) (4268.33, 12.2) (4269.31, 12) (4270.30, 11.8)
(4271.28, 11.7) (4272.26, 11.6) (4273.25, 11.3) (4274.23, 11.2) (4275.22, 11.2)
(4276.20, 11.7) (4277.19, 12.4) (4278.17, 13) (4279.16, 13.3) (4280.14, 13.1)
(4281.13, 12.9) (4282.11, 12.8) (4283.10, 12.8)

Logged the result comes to -0.5 Angstrom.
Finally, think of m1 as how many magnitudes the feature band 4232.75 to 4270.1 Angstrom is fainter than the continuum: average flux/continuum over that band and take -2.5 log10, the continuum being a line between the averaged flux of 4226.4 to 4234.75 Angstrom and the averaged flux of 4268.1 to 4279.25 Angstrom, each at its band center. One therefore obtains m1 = -0.10 mag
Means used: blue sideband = 11.6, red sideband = 11.9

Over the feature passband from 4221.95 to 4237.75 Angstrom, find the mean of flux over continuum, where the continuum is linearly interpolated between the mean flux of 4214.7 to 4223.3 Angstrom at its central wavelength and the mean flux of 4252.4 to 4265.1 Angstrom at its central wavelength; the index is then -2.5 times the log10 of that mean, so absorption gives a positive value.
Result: 0.074 mag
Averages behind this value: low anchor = 12.2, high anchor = 13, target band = 11.6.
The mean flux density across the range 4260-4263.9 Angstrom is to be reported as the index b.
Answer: 13.7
